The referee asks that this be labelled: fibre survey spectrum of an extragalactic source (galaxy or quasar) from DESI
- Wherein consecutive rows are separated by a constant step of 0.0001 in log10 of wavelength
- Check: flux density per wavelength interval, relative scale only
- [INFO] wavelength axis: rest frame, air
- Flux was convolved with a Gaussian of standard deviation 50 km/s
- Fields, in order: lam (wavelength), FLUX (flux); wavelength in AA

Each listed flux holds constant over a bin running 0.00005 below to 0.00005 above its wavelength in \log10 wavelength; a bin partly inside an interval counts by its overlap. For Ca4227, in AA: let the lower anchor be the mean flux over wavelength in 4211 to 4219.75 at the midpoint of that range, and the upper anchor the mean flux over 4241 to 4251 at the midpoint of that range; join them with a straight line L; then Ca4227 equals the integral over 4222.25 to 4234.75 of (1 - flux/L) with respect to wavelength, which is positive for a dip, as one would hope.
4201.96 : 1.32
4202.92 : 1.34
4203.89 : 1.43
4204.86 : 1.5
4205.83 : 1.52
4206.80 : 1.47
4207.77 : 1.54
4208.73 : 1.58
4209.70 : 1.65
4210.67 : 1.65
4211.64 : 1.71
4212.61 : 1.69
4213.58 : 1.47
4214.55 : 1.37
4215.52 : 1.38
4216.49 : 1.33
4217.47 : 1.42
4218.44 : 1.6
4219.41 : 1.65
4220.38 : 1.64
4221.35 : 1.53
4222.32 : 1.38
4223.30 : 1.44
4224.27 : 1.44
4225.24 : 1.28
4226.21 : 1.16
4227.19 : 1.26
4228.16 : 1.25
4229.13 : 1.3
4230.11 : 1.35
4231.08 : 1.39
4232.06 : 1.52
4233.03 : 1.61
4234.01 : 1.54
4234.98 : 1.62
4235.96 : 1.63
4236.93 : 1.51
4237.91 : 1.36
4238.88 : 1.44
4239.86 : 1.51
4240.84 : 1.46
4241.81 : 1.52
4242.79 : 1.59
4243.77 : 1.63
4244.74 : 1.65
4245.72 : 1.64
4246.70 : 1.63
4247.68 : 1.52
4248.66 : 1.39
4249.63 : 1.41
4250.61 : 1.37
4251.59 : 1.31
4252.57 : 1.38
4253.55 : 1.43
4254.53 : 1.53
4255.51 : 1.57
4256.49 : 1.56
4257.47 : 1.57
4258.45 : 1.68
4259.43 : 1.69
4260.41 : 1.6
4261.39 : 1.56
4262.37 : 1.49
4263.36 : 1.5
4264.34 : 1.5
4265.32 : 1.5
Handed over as 1.1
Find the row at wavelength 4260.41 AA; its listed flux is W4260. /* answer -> 1.6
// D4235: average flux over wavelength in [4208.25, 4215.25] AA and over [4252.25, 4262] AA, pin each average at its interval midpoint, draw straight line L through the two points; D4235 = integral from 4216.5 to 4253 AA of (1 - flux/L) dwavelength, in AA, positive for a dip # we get 2.4 AA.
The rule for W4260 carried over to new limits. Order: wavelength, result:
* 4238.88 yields 1.44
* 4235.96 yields 1.63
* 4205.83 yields 1.52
